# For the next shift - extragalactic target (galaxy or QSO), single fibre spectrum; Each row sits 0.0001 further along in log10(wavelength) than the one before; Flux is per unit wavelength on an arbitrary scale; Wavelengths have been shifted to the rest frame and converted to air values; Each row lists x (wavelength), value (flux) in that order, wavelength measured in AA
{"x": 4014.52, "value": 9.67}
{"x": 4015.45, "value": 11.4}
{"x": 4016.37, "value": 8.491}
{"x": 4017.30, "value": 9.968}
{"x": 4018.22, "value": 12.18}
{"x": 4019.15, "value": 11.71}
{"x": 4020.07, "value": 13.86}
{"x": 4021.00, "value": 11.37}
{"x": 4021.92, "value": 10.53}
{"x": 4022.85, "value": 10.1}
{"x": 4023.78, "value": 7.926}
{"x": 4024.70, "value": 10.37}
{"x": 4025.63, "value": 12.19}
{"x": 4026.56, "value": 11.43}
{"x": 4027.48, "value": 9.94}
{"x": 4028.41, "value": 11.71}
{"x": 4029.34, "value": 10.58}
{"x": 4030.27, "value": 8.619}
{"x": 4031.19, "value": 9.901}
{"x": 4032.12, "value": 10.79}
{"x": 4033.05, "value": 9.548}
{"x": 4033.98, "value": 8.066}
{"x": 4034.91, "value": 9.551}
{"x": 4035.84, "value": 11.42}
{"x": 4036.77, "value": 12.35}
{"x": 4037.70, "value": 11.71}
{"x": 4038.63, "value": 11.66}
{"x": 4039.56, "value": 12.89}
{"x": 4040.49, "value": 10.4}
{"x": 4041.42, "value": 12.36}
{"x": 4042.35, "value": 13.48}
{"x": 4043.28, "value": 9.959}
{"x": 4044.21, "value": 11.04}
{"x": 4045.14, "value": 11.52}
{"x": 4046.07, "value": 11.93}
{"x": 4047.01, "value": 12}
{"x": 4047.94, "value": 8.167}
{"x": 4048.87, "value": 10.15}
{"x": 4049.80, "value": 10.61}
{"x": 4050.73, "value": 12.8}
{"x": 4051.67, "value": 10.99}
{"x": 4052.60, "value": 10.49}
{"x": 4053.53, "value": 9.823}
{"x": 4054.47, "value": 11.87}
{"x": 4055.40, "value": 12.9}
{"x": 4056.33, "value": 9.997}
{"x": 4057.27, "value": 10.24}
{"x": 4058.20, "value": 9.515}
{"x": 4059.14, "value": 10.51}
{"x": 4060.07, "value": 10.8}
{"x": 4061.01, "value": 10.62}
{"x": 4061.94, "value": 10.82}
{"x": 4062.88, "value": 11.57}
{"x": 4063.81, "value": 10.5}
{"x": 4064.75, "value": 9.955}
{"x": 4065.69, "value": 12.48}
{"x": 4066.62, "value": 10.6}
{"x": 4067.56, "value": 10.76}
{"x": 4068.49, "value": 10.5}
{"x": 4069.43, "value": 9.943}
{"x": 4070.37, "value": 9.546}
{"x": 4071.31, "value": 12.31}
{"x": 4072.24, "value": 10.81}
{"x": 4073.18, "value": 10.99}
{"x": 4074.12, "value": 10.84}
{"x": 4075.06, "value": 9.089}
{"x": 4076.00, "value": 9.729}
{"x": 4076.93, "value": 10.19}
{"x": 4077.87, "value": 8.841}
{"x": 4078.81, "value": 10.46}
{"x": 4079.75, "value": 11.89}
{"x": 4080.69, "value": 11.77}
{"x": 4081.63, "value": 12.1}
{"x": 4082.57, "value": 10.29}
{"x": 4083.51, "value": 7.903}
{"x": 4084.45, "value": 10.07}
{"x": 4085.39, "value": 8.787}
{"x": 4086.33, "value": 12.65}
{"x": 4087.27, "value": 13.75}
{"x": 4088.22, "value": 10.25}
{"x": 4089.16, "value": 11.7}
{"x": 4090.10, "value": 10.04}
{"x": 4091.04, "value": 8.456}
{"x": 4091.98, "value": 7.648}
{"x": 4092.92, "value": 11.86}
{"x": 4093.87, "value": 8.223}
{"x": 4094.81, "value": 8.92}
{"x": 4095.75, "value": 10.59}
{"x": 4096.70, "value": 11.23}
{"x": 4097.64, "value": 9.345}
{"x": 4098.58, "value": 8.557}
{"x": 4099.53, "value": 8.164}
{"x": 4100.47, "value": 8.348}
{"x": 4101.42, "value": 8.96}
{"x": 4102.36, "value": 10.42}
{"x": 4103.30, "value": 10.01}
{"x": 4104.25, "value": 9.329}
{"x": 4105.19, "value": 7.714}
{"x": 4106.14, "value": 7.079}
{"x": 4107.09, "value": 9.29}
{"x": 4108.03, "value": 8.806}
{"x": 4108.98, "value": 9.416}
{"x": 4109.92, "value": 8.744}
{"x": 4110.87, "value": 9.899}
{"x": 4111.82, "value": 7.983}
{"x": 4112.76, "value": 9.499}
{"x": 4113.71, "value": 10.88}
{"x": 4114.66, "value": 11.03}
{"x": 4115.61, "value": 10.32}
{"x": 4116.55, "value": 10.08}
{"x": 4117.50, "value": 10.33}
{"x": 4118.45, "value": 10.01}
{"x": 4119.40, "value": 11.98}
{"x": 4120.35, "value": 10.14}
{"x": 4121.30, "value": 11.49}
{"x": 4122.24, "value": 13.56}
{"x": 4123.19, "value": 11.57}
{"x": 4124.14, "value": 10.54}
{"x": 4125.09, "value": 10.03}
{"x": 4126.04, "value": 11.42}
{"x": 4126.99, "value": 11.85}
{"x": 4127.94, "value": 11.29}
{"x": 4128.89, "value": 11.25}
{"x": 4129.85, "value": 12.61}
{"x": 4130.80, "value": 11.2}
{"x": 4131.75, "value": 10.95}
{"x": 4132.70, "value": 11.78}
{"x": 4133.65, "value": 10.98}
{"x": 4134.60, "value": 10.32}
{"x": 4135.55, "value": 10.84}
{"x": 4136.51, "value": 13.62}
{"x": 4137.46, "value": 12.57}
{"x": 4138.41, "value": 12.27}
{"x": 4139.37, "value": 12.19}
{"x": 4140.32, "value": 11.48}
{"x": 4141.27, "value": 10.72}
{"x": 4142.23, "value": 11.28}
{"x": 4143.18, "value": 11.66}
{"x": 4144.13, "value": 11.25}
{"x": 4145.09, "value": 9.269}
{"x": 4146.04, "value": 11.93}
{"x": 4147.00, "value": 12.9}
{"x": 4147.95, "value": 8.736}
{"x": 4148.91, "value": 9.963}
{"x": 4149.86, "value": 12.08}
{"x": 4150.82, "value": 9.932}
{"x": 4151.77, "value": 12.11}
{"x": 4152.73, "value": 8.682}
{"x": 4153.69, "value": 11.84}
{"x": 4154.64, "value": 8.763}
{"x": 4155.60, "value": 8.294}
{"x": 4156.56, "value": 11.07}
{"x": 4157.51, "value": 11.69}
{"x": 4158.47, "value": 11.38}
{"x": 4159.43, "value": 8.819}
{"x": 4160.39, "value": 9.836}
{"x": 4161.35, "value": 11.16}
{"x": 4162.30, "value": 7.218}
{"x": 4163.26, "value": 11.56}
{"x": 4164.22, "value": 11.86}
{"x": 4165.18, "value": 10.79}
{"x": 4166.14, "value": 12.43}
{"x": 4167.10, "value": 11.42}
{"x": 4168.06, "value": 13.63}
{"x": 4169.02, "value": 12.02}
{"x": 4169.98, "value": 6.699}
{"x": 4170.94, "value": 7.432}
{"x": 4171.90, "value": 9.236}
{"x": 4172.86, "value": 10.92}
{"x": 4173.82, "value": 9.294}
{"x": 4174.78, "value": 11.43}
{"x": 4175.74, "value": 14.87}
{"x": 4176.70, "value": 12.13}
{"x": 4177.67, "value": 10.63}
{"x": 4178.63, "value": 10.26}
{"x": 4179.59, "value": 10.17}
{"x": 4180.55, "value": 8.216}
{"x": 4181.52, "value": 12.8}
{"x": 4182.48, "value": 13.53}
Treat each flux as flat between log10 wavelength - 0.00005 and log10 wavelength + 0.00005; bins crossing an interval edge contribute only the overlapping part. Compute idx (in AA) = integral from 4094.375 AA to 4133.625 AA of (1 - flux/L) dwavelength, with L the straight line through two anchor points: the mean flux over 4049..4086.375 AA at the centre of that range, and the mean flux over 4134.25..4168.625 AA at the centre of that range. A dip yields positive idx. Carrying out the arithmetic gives 2.4 AA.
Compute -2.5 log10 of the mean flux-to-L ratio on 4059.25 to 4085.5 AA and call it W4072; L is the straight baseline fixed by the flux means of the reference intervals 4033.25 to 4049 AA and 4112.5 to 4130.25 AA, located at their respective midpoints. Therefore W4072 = 0.05 mag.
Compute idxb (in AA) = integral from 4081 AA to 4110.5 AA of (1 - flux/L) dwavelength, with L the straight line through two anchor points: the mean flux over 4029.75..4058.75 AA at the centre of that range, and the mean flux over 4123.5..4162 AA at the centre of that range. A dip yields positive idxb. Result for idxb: 3.47 AA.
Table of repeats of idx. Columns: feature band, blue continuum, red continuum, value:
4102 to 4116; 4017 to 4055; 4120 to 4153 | 2.31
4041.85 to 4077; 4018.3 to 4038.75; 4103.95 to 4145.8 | -0.30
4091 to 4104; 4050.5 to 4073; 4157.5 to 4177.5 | 1.72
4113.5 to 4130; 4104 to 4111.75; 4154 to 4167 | -3.47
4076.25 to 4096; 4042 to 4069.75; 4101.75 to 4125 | 0.24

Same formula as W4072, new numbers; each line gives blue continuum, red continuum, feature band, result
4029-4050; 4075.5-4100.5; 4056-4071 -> -0.01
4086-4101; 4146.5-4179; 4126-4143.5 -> -0.12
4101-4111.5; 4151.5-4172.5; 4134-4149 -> -0.15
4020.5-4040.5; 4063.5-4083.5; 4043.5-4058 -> -0.03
